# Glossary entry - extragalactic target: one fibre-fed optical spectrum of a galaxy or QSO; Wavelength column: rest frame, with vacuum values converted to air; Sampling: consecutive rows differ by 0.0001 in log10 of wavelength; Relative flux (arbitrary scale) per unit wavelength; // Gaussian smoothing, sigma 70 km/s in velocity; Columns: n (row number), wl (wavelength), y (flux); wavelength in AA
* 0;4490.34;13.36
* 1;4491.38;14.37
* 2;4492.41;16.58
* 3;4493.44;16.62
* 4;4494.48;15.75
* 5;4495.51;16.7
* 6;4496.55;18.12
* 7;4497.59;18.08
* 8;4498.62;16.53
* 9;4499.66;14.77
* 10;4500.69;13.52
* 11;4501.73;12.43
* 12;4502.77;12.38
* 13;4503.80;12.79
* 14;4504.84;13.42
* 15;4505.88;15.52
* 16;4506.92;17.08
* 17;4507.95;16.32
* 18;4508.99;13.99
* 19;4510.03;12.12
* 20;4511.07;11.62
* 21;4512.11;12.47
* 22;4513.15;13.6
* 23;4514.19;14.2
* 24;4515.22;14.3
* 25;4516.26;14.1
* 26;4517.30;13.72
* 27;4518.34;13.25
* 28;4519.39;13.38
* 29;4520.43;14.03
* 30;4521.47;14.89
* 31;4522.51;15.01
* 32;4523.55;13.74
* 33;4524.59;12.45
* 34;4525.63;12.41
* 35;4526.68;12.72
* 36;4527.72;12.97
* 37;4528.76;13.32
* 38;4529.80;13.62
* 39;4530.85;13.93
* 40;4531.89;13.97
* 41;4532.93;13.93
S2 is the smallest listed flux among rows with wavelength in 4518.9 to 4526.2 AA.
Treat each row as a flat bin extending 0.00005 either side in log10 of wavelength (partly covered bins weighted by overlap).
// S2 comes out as 12.41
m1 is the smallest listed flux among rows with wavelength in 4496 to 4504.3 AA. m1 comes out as 12.38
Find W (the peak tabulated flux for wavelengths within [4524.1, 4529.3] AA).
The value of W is 13.32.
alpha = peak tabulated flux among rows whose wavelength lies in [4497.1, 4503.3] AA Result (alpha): 18.08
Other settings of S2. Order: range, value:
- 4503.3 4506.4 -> 12.79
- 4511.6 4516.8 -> 12.47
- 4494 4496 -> 15.75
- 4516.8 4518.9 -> 13.25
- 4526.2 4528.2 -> 12.72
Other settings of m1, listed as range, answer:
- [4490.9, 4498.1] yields 14.37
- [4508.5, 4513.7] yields 11.62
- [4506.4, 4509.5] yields 13.99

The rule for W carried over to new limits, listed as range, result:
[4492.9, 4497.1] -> 18.12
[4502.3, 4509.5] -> 17.08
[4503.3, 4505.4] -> 13.42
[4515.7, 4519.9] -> 14.1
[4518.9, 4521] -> 14.03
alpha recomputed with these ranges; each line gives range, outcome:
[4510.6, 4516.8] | 14.3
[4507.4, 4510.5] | 16.32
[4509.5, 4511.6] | 12.12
